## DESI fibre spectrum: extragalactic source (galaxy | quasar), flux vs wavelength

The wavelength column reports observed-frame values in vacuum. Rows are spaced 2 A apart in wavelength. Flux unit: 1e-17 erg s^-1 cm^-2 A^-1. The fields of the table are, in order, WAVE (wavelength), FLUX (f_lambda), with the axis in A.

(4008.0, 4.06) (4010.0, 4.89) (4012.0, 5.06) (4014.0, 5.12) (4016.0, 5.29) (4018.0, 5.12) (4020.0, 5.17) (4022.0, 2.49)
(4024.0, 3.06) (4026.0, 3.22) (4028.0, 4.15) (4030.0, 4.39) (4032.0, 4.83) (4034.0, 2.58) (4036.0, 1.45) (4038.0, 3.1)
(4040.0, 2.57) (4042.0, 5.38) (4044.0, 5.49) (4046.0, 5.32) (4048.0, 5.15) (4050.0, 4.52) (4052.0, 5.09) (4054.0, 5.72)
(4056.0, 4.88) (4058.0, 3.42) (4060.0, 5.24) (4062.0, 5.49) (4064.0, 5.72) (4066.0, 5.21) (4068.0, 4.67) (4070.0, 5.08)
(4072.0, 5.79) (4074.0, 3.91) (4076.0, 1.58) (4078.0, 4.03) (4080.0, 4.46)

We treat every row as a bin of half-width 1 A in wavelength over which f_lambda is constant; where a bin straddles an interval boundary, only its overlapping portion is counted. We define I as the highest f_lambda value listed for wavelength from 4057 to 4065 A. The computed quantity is 5.72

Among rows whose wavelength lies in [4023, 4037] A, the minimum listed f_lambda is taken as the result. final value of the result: 1.45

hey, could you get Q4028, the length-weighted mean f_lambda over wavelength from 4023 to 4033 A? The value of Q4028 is 3.93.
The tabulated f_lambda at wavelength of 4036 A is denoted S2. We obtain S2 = 1.45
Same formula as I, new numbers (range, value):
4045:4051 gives 5.32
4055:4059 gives 4.88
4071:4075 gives 5.79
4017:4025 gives 5.17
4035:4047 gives 5.49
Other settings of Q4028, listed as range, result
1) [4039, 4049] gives 4.78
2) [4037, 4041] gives 2.83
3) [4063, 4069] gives 5.2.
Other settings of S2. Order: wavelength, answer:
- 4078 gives 4.03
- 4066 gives 5.21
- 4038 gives 3.1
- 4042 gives 5.38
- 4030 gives 4.39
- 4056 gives 4.88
